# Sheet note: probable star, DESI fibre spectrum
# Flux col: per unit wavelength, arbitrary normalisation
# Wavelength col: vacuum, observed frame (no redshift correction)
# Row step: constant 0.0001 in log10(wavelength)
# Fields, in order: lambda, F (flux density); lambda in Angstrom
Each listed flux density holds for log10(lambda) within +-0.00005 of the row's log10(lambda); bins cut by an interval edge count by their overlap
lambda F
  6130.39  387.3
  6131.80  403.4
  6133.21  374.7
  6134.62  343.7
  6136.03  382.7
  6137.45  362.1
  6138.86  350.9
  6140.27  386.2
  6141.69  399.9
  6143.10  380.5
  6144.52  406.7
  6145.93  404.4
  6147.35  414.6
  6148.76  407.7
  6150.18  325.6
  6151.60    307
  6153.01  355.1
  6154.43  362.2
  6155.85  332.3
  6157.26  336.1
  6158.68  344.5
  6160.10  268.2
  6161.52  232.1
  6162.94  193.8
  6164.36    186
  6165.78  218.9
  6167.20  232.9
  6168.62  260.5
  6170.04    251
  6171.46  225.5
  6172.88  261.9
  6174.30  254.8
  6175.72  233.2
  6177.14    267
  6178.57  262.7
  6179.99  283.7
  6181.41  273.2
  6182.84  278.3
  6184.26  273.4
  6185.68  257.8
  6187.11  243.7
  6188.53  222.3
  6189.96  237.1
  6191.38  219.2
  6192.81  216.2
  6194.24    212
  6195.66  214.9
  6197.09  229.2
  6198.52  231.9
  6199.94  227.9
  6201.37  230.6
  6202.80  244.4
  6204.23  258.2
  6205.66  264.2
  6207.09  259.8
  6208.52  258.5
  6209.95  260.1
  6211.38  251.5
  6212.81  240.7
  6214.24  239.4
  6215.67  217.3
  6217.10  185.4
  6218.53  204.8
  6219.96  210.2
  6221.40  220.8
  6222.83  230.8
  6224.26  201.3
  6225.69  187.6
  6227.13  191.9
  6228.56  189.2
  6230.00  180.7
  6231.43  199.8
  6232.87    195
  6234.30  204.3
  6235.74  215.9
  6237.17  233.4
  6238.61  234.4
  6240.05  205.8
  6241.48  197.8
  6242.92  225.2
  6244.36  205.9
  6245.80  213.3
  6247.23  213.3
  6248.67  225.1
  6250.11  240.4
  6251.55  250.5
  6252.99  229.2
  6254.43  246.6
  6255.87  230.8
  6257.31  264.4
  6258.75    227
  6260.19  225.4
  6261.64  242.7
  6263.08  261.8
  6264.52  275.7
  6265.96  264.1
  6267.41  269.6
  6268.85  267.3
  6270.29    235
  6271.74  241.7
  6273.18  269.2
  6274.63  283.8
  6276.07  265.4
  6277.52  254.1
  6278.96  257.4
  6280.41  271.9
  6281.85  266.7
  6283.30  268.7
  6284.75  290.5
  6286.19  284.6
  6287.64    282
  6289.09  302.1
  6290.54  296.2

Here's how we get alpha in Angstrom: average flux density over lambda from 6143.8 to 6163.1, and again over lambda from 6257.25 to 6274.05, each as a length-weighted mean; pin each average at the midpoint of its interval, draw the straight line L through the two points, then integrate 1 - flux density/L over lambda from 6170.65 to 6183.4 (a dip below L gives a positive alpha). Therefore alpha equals 2.4 Angstrom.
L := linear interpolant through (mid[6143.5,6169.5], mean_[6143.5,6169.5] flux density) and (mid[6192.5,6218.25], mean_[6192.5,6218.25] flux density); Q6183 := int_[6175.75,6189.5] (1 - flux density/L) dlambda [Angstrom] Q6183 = 0.5 Angstrom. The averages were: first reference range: 311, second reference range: 235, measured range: 260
